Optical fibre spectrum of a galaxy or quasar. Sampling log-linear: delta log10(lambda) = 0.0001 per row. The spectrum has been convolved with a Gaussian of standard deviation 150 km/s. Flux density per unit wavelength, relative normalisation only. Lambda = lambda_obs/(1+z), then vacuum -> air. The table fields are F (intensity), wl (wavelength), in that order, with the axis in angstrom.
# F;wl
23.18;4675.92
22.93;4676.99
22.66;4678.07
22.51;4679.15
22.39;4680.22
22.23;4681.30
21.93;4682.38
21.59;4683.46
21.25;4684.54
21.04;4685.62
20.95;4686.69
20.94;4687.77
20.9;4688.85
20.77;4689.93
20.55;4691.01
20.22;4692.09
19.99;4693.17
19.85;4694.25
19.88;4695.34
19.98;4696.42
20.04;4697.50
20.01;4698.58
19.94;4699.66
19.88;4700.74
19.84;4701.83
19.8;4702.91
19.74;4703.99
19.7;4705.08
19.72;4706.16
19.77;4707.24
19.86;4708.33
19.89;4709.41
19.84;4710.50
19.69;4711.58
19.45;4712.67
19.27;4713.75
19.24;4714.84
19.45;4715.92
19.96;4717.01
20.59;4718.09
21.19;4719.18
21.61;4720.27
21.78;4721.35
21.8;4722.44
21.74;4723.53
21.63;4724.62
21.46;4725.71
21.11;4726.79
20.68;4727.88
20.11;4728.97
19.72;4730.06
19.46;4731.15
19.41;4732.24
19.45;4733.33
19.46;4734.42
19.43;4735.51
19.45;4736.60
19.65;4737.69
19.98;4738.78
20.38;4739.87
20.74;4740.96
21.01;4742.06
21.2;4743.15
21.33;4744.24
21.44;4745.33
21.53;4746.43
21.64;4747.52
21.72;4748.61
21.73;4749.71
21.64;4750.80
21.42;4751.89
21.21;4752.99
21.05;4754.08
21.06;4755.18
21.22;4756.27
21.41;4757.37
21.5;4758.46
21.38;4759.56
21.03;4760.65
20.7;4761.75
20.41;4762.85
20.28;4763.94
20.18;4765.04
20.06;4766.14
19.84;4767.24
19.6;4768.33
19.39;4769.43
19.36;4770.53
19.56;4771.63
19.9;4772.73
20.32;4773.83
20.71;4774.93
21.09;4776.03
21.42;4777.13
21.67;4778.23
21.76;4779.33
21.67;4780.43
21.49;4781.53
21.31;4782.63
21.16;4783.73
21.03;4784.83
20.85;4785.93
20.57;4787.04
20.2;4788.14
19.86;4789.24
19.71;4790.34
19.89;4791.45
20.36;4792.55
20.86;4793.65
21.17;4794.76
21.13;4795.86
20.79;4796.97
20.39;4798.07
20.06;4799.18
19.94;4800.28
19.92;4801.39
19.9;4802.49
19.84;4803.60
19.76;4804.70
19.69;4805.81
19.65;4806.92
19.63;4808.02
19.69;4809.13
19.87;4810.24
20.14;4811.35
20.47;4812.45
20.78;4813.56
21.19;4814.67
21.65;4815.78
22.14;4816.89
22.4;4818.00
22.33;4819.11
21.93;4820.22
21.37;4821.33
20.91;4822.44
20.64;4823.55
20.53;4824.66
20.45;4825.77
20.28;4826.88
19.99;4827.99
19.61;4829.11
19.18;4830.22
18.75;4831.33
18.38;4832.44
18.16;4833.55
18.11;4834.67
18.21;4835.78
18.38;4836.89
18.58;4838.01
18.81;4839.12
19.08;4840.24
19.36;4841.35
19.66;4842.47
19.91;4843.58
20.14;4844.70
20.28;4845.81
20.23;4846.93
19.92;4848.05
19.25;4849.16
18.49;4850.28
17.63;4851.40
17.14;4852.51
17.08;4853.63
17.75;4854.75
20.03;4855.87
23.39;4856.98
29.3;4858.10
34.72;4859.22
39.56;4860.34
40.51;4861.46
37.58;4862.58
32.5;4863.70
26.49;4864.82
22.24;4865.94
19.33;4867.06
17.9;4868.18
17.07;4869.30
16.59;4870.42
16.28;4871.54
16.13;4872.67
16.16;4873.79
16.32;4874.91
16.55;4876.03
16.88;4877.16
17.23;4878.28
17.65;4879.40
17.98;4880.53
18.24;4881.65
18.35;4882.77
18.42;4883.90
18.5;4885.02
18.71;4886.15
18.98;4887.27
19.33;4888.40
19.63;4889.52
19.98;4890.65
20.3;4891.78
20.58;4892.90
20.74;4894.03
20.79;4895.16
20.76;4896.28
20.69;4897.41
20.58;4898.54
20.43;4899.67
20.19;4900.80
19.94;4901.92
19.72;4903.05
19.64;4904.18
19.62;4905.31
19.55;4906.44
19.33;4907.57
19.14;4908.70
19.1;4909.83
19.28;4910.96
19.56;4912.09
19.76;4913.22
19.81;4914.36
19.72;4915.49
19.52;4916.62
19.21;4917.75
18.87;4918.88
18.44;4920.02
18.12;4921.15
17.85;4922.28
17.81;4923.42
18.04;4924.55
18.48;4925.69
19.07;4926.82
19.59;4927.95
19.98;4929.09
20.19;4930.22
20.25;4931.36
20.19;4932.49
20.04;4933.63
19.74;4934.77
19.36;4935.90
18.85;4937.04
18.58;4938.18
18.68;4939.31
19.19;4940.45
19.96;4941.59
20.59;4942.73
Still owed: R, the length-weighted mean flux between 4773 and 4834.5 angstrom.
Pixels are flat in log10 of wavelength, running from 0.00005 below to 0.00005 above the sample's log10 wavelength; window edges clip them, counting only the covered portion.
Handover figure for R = 20.5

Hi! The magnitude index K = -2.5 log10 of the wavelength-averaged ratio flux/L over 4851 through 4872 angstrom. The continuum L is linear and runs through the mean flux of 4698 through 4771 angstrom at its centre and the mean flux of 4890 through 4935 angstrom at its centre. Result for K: -0.23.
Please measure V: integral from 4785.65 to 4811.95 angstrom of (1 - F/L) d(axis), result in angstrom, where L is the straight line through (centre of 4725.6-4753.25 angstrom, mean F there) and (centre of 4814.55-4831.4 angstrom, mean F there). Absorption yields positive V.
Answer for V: 0.8 angstrom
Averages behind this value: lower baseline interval 20.6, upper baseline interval 20.9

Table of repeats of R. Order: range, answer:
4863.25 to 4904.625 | 19.4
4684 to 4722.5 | 20.2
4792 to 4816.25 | 20.3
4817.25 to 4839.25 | 19.9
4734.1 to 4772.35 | 20.7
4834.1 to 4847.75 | 19.2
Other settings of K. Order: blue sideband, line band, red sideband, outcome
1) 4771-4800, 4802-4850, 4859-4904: 0.049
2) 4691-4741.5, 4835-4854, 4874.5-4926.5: 0.026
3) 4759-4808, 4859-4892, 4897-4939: -0.087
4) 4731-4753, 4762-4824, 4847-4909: 0.008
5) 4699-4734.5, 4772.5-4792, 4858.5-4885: 0.010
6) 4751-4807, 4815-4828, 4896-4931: -0.056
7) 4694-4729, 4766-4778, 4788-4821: 0.015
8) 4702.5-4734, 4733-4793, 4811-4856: -0.034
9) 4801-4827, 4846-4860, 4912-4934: -0.072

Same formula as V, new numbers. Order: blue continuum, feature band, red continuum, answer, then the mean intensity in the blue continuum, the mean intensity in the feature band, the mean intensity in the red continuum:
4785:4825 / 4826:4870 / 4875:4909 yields -4.4 angstrom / 20.6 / 21.9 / 19.2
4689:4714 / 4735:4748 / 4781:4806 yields -0.3 angstrom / 19.9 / 20.6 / 20.4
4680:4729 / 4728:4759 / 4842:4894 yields -0.1 angstrom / 20.5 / 20.7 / 21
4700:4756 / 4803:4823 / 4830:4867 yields 1.0 angstrom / 20.5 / 20.7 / 22.4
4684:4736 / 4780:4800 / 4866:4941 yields -1.0 angstrom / 20.3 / 20.7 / 19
